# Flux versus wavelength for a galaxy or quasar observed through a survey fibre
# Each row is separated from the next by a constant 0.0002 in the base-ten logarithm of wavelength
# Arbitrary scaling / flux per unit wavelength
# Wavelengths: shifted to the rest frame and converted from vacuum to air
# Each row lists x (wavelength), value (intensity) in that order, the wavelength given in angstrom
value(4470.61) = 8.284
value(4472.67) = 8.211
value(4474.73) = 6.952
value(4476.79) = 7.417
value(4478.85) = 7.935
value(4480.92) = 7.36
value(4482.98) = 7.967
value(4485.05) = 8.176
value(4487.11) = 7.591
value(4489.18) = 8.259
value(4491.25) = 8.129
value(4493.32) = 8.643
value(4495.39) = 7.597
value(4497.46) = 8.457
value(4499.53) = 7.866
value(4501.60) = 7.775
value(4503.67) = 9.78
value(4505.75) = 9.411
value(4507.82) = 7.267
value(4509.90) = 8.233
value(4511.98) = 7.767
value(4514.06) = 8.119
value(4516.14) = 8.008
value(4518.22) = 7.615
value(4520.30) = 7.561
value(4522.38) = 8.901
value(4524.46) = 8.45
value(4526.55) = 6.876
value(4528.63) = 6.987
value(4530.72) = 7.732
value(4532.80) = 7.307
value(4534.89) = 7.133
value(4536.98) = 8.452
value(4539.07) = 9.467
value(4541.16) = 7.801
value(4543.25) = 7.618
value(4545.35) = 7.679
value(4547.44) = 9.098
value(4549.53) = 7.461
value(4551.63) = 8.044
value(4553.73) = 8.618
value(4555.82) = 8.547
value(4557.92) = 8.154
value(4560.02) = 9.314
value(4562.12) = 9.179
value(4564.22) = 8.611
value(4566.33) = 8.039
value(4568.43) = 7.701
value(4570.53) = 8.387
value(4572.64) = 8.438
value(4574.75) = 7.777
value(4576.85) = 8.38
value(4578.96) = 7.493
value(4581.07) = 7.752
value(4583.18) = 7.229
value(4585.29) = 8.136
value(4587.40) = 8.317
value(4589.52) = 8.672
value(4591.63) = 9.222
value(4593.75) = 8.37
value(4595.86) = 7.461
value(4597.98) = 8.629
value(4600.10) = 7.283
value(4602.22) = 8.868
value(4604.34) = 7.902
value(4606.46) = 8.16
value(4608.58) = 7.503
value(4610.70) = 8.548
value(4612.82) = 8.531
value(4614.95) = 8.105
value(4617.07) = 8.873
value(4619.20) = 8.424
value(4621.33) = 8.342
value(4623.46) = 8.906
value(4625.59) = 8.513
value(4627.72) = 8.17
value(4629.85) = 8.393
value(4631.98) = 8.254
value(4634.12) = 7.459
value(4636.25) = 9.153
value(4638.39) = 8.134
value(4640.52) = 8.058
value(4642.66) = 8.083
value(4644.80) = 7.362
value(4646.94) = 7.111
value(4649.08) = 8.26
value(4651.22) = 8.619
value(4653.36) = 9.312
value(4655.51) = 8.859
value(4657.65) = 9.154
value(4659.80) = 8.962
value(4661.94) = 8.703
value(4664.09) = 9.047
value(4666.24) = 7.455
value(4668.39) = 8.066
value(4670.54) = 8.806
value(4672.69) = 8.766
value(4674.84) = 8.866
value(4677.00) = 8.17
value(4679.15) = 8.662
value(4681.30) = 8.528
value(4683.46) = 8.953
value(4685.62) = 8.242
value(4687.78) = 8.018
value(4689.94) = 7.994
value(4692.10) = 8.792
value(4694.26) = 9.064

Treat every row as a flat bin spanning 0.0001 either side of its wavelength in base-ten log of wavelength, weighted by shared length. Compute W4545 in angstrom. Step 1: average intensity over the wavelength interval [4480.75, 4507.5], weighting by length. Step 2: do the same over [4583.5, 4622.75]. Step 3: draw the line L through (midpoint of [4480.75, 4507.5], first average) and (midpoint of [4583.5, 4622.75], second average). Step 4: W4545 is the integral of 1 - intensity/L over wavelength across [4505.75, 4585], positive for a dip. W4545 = 2.0 angstrom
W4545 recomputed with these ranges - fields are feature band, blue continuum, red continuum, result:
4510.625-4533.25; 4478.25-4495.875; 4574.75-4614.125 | 0.7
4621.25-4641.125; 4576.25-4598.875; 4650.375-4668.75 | 0.3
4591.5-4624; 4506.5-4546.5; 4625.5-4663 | -0.3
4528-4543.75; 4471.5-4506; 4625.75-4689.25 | 0.6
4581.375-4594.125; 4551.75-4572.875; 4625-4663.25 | 0.2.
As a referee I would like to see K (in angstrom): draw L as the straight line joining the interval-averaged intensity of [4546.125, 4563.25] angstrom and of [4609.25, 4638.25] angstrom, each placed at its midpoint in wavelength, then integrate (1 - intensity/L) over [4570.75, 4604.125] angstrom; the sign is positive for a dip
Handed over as 1.4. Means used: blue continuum 8.54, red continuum 8.41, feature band 8.13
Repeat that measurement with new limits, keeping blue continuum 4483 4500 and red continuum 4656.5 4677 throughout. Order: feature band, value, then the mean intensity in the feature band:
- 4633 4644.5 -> 0.56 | 8.12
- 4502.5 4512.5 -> -0.47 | 8.52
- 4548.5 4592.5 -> 0.38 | 8.26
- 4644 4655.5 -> 0.47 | 8.22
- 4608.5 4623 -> 0.09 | 8.41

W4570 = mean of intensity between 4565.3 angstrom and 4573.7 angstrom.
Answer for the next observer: 8.14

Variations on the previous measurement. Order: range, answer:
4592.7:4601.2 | 7.94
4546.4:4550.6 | 8.28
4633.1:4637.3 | 8.32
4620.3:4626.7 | 8.58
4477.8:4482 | 7.65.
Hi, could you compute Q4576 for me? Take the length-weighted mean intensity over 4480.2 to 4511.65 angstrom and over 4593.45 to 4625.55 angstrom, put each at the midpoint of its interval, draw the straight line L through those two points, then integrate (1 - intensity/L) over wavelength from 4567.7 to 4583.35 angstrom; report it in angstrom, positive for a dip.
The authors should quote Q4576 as 0.57 angstrom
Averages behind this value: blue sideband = 8.17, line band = 7.94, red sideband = 8.27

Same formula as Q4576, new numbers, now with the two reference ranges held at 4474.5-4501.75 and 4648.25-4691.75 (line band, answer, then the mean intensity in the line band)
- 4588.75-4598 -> -0.18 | 8.45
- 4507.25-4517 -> 0.10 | 7.9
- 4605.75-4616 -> 0.23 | 8.17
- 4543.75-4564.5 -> -0.76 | 8.44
